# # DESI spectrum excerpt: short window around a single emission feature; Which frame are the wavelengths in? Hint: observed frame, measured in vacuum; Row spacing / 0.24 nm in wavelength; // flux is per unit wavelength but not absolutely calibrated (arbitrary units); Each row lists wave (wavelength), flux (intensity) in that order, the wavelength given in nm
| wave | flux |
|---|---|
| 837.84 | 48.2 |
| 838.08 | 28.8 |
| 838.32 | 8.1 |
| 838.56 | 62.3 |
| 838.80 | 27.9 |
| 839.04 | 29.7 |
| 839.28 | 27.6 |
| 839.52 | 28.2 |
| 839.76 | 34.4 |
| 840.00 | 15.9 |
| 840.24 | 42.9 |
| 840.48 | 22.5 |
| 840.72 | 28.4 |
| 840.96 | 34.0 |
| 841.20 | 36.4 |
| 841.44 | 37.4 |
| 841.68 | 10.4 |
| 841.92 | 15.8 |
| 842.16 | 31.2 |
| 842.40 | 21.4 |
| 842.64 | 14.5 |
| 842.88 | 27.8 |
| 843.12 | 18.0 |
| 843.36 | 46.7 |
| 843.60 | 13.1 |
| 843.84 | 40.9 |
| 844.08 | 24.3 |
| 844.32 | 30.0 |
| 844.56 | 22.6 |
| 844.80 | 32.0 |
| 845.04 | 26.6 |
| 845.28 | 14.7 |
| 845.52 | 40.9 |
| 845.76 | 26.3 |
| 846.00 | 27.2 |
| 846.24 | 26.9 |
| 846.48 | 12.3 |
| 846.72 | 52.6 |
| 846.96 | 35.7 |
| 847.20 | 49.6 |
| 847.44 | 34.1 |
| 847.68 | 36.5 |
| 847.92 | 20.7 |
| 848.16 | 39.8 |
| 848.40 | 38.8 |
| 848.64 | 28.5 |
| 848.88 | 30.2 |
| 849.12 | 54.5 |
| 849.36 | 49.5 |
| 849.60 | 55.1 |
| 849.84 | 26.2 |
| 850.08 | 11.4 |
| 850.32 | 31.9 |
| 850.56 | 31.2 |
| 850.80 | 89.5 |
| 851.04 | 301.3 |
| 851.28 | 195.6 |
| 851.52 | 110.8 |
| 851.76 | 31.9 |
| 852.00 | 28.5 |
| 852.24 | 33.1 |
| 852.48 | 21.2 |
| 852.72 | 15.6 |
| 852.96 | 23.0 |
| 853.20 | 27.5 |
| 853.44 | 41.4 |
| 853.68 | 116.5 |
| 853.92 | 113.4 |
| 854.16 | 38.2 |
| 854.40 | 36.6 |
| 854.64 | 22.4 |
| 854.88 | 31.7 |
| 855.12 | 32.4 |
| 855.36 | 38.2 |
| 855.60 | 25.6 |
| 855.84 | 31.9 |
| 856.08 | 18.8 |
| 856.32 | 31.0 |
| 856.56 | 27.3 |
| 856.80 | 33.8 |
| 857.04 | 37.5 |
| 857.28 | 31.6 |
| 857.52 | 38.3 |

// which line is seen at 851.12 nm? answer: H-alpha 6563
